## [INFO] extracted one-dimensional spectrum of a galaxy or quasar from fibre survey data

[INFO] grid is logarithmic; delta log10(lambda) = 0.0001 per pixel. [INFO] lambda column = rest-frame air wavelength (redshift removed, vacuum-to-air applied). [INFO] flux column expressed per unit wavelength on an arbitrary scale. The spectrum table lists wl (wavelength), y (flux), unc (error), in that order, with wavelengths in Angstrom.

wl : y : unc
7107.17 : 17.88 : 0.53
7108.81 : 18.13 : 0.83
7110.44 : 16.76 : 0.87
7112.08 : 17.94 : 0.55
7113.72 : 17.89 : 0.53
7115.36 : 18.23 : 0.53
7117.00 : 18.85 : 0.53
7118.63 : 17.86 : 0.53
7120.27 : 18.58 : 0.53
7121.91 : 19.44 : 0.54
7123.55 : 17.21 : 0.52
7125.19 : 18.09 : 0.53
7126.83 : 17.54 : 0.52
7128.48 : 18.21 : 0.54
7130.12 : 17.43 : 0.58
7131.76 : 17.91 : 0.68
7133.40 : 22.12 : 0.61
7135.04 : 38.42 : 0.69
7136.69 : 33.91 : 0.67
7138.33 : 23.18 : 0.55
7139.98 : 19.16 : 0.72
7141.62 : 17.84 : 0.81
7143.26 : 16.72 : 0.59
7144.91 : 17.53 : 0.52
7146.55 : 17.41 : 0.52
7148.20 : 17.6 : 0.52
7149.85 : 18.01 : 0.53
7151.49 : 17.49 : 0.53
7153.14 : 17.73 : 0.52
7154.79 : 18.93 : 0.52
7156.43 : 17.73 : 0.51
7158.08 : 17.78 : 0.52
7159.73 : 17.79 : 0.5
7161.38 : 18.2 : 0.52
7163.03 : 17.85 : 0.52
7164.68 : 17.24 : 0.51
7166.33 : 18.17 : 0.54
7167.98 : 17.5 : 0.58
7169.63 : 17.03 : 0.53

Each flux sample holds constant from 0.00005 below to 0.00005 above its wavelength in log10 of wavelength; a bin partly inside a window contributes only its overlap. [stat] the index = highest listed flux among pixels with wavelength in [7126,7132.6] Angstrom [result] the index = 18.21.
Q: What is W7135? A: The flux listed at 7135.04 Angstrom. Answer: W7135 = 38.42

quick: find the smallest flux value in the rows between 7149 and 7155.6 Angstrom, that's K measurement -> 17.49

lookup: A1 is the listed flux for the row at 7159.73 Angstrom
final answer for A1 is 17.79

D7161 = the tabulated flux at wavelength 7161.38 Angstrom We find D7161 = 18.2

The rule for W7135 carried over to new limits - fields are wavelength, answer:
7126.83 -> 17.54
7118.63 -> 17.86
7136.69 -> 33.91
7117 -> 18.85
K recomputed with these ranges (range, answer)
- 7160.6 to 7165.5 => 17.24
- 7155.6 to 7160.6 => 17.73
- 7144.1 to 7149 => 17.41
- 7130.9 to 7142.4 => 17.84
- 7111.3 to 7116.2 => 17.89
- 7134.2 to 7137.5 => 33.91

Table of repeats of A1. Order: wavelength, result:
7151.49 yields 17.49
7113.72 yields 17.89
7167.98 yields 17.5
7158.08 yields 17.78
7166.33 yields 18.17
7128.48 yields 18.21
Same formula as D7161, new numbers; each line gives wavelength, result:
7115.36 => 18.23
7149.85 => 18.01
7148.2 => 17.6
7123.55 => 17.21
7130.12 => 17.43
